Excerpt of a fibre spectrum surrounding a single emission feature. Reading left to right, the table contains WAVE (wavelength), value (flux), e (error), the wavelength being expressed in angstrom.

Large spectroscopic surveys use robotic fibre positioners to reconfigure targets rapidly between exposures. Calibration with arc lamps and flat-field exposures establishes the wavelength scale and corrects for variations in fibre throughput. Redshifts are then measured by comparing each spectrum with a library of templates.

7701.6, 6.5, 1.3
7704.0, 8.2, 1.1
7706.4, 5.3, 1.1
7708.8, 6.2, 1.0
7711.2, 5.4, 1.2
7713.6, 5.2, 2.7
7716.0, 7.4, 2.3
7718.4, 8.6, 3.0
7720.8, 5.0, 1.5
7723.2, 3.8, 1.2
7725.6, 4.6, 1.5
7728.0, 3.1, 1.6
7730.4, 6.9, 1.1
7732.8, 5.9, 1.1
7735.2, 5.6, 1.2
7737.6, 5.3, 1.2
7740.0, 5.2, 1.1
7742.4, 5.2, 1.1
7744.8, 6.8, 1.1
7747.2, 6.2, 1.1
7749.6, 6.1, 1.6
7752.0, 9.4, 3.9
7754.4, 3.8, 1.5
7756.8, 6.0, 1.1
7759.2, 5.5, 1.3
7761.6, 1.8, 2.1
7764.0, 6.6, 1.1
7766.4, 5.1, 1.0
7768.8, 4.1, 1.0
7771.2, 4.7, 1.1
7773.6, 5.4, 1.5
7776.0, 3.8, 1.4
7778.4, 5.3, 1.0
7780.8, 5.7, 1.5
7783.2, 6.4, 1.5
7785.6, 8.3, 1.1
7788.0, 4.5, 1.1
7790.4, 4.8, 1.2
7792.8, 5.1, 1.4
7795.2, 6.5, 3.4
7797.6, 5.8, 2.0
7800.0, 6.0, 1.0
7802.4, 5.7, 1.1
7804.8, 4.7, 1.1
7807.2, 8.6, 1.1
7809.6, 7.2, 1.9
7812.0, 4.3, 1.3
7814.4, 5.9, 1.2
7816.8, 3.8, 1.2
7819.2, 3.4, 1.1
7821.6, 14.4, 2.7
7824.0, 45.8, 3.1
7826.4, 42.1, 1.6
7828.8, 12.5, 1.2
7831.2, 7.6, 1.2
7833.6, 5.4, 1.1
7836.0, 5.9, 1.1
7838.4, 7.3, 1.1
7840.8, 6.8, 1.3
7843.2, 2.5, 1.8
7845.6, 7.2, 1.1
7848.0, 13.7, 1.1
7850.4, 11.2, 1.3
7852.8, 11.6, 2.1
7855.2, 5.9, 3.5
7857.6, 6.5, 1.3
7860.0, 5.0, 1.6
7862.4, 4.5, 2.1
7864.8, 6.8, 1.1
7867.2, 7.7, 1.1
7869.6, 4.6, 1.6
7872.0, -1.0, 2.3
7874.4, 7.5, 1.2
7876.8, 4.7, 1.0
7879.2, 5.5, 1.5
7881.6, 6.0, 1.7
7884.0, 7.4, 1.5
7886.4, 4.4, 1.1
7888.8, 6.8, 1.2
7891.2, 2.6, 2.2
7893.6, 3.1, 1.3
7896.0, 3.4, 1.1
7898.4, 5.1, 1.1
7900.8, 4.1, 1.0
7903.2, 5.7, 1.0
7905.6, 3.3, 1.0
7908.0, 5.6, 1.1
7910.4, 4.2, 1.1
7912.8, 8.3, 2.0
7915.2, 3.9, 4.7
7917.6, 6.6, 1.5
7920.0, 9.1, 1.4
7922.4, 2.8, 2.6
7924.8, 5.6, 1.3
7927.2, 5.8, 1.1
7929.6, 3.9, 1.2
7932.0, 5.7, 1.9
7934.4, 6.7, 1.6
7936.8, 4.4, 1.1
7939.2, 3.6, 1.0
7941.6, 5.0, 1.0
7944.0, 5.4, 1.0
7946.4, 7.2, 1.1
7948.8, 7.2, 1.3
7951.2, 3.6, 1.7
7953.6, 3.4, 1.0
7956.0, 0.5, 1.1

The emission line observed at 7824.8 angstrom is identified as H-alpha 6563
